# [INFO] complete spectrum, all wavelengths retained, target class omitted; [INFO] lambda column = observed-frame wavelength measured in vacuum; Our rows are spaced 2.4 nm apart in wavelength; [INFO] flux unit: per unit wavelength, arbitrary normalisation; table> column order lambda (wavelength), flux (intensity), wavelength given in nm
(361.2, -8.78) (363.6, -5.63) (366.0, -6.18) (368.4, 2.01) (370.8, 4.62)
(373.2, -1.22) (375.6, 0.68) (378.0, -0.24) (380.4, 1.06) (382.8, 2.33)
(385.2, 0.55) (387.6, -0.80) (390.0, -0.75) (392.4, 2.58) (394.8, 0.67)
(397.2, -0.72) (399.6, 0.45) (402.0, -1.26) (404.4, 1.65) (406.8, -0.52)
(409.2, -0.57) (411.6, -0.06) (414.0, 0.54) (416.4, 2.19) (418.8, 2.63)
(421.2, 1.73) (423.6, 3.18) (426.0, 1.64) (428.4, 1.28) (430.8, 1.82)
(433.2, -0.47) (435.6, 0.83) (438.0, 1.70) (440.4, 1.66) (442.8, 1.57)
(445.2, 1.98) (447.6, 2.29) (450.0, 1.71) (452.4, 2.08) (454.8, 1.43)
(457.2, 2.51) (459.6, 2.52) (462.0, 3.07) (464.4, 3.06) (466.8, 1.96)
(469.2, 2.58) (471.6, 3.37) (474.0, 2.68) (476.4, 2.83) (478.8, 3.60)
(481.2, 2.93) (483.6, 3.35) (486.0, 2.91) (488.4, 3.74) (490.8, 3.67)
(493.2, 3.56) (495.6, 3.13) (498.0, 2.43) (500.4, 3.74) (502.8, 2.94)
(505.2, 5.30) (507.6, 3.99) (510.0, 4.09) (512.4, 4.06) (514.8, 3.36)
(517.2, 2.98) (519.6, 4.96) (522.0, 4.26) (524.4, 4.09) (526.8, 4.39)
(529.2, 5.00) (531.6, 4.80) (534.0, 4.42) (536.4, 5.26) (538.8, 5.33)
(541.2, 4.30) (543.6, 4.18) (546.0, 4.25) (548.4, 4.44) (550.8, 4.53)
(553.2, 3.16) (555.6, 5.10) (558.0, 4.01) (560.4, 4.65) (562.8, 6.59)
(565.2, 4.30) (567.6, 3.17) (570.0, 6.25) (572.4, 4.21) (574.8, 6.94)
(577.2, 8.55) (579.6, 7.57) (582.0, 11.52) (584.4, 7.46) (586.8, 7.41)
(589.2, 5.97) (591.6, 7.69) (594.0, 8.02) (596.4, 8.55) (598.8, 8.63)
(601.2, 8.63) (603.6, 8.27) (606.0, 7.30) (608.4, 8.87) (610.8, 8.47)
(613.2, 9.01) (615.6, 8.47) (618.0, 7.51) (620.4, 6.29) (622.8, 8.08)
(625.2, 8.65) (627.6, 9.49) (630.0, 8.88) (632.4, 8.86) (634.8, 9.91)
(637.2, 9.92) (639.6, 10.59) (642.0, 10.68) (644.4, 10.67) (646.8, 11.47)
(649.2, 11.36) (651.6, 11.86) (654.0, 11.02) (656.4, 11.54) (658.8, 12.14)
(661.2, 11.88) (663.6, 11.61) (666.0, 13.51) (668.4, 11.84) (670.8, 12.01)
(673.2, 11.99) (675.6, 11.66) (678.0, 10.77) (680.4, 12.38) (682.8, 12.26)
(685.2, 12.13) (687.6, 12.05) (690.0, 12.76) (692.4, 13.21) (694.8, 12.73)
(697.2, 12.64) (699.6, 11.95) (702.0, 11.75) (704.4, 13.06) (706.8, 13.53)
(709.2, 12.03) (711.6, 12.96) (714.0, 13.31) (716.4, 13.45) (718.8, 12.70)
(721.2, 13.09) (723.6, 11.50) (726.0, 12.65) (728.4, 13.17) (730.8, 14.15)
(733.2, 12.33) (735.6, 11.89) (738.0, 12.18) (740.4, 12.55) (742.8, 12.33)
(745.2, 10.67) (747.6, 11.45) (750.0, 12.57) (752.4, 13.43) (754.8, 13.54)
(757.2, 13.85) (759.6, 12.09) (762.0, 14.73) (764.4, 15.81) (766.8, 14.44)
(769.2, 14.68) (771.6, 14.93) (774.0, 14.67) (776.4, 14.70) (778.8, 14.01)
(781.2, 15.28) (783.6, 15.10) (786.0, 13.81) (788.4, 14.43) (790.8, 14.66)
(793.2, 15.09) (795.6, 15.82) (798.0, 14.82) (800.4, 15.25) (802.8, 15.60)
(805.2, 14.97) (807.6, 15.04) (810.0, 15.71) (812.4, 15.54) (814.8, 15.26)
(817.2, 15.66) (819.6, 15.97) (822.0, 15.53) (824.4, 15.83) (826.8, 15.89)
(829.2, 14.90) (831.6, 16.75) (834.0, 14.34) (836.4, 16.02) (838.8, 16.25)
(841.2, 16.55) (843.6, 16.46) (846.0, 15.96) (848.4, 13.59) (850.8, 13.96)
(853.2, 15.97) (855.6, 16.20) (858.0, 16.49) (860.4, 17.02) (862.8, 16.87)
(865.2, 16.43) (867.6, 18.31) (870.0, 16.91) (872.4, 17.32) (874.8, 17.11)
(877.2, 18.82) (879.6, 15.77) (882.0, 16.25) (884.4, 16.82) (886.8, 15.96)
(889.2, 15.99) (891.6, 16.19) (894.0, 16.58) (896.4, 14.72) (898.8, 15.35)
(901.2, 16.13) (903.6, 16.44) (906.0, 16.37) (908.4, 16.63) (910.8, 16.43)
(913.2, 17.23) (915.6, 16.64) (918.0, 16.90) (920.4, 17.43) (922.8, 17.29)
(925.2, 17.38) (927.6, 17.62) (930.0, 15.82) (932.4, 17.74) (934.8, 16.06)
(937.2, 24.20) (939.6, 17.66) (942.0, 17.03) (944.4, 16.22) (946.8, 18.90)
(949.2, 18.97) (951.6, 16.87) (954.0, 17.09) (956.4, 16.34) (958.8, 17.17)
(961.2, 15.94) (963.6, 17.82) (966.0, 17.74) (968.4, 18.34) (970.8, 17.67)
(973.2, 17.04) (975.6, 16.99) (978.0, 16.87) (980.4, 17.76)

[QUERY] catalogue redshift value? 0.44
